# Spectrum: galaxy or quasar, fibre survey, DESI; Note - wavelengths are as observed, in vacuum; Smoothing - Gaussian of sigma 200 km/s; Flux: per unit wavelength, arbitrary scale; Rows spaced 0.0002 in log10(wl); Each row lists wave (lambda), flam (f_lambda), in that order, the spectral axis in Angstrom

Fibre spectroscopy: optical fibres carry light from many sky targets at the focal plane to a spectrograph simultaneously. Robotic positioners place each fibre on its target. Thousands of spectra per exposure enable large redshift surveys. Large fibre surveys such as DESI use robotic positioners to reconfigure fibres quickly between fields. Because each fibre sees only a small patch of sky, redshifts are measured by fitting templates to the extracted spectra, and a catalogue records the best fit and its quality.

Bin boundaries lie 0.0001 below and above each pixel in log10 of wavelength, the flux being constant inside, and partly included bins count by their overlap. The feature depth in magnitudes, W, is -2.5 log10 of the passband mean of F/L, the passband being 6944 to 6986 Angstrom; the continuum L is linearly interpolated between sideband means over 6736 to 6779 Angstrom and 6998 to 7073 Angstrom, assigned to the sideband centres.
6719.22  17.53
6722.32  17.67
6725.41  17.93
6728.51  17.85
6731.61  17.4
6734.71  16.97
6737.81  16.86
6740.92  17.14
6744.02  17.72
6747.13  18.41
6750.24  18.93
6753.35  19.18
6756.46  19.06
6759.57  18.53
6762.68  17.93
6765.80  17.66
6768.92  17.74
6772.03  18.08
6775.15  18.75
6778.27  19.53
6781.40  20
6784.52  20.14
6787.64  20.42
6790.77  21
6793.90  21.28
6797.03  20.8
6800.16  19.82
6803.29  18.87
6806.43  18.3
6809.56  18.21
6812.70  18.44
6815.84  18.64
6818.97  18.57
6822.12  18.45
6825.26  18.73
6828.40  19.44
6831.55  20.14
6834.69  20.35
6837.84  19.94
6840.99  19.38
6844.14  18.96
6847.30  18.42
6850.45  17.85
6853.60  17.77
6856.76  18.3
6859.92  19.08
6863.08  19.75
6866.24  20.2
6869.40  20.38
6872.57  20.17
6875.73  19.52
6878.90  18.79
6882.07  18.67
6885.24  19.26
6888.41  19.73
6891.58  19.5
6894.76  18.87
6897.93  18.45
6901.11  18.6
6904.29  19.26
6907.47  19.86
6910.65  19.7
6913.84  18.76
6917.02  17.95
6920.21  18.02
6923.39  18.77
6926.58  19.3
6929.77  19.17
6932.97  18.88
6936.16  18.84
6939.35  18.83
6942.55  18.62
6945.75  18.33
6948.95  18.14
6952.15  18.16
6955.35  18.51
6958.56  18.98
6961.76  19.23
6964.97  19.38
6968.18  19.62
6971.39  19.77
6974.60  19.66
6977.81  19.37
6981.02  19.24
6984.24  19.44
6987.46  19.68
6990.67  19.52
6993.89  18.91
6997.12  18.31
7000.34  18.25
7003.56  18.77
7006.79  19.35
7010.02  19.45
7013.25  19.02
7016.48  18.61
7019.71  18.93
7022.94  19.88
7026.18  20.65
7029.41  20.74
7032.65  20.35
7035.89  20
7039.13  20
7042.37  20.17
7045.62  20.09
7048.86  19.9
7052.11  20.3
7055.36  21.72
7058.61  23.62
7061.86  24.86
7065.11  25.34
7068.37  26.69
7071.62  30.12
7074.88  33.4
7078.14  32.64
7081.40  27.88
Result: 0.07 mag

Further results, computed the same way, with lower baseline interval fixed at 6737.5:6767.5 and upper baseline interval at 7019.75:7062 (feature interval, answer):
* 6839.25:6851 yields 0.02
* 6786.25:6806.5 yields -0.09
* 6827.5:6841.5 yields -0.06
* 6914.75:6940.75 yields 0.06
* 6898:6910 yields 0.02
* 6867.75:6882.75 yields -0.02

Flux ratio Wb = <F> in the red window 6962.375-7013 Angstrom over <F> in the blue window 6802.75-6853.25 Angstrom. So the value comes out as 1.02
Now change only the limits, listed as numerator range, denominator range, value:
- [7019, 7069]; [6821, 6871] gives 1.11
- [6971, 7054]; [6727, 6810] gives 1.04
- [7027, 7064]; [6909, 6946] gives 1.12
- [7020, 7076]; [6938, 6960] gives 1.22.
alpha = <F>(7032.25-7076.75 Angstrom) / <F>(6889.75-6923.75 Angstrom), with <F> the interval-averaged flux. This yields 1.24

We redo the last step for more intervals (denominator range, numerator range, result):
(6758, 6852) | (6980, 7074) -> 1.09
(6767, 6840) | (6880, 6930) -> 0.98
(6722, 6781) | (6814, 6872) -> 1.06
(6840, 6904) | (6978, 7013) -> 1.00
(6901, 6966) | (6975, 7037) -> 1.03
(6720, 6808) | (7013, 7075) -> 1.18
